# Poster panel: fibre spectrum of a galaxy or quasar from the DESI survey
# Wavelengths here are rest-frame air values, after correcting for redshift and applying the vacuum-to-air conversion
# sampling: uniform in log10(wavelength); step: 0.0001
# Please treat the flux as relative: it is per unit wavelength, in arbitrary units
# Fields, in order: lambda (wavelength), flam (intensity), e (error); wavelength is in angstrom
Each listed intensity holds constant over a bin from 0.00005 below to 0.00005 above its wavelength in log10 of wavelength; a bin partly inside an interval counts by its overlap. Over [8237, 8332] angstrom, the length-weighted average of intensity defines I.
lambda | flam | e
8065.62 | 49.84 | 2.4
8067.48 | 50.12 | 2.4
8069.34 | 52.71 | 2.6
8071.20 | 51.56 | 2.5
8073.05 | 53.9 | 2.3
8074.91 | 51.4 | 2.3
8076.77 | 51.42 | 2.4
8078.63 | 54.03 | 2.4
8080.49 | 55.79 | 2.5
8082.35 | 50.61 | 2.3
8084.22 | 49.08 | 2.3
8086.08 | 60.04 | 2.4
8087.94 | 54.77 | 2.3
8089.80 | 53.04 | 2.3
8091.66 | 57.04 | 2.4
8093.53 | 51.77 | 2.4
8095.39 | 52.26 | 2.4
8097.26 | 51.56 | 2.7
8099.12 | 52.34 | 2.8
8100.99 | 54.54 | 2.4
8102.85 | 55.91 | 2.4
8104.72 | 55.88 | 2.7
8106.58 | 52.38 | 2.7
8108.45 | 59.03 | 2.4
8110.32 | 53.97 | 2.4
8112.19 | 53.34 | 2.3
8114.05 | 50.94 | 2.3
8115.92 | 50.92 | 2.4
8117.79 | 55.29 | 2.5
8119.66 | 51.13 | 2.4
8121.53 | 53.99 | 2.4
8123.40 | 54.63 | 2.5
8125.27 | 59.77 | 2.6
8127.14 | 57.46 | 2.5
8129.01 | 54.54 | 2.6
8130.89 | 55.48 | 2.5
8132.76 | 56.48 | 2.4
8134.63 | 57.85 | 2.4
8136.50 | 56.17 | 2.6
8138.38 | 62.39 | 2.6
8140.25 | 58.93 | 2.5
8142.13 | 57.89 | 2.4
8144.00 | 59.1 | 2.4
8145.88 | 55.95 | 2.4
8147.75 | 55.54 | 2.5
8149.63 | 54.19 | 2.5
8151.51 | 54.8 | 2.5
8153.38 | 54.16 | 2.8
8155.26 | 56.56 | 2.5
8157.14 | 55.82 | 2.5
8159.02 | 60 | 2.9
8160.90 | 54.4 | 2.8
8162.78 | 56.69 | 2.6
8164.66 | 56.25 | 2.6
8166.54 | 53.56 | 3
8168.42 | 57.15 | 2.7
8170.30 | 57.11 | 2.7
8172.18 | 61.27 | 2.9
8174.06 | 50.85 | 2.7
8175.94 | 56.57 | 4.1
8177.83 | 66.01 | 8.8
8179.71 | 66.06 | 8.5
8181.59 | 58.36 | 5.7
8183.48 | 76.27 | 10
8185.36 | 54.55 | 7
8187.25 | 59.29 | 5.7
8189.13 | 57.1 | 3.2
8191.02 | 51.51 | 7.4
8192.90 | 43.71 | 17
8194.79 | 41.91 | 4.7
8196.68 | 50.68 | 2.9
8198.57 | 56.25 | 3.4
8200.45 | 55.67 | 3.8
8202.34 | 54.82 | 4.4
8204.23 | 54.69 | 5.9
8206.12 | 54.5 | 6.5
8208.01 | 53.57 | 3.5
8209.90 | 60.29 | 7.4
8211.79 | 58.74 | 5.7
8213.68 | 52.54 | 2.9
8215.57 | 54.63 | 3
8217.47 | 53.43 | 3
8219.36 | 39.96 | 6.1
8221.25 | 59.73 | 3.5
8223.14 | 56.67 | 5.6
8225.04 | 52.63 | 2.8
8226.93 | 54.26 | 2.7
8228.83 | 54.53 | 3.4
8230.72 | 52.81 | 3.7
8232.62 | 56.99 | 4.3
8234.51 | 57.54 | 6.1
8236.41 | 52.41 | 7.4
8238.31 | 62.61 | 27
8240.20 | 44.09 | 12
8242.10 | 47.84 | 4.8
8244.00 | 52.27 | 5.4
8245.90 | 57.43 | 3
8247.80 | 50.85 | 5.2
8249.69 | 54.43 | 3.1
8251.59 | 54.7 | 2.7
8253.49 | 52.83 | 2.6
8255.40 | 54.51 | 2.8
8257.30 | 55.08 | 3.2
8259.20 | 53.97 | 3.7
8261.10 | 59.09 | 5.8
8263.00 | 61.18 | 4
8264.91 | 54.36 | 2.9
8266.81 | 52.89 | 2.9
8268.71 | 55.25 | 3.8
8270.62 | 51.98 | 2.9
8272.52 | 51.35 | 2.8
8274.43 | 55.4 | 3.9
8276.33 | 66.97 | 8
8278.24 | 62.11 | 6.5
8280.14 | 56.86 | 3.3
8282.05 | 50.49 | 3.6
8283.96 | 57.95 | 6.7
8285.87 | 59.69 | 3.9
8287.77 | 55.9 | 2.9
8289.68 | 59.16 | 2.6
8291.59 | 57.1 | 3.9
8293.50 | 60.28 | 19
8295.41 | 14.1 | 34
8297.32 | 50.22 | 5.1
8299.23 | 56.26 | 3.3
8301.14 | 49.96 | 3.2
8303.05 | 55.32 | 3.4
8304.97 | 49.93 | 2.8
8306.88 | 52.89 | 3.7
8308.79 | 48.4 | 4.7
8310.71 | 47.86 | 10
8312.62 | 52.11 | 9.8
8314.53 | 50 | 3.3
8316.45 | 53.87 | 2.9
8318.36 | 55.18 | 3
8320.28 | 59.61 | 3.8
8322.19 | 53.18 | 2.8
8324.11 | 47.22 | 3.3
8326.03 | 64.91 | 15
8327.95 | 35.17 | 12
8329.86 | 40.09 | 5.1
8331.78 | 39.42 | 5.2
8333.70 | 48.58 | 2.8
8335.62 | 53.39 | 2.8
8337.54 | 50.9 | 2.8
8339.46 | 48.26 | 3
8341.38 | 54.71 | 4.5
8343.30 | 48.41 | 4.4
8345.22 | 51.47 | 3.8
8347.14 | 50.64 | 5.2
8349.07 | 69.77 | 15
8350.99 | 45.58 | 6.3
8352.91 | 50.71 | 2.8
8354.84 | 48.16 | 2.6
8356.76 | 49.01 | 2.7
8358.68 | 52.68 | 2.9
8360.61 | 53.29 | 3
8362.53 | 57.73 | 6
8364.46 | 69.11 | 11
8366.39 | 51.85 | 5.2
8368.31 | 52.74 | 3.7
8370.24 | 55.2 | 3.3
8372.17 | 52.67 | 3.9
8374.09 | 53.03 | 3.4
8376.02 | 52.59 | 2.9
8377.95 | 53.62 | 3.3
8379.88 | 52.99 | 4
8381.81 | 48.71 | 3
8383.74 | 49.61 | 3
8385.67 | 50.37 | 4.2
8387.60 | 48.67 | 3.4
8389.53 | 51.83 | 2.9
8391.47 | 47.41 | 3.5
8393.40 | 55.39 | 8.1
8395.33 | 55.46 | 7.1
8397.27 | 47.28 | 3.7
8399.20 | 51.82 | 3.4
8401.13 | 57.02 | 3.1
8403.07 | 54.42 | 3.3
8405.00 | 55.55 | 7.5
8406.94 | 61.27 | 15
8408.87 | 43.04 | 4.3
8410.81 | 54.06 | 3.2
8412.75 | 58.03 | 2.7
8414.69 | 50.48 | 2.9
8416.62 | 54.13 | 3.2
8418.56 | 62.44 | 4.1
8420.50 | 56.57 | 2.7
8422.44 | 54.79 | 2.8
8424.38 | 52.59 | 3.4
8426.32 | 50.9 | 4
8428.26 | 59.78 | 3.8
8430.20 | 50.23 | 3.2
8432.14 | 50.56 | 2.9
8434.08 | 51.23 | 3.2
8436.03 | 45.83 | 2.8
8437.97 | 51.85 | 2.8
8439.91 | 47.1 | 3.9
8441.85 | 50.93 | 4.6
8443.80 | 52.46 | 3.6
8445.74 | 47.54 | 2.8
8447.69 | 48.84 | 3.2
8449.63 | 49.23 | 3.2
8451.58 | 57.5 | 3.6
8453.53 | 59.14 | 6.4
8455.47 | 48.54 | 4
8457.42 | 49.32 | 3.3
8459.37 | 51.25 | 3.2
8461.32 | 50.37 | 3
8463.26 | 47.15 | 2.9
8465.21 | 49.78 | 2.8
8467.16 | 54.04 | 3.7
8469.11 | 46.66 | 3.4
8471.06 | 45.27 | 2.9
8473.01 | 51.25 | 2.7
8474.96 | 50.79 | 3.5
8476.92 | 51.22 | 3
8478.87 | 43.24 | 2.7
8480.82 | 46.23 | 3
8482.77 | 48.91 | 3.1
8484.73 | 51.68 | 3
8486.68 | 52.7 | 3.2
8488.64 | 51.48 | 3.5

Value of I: 53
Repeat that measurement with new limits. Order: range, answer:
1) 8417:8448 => 52.2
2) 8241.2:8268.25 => 54.4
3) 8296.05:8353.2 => 50.9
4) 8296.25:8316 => 51.1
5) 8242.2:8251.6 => 53.3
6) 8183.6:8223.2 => 53.9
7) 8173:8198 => 56.4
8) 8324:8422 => 52.4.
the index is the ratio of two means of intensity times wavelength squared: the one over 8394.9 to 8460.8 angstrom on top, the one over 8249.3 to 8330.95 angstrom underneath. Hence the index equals 1.02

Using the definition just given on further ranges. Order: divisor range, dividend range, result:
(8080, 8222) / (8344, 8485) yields 1.00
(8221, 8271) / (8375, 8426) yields 1.01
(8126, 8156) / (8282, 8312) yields 0.95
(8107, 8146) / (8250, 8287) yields 1.04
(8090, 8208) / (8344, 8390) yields 1.00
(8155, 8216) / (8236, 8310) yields 0.98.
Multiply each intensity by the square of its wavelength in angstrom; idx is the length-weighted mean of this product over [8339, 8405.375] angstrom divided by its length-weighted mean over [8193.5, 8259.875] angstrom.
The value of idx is 1.0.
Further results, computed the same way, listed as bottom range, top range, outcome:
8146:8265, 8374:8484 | 0.98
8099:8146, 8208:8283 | 1.01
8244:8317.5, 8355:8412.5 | 1.01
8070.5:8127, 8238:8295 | 1.07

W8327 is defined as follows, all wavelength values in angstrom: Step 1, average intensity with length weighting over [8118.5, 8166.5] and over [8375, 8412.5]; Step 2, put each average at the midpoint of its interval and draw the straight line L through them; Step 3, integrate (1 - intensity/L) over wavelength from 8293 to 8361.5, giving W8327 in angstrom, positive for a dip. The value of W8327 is 4.0 angstrom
